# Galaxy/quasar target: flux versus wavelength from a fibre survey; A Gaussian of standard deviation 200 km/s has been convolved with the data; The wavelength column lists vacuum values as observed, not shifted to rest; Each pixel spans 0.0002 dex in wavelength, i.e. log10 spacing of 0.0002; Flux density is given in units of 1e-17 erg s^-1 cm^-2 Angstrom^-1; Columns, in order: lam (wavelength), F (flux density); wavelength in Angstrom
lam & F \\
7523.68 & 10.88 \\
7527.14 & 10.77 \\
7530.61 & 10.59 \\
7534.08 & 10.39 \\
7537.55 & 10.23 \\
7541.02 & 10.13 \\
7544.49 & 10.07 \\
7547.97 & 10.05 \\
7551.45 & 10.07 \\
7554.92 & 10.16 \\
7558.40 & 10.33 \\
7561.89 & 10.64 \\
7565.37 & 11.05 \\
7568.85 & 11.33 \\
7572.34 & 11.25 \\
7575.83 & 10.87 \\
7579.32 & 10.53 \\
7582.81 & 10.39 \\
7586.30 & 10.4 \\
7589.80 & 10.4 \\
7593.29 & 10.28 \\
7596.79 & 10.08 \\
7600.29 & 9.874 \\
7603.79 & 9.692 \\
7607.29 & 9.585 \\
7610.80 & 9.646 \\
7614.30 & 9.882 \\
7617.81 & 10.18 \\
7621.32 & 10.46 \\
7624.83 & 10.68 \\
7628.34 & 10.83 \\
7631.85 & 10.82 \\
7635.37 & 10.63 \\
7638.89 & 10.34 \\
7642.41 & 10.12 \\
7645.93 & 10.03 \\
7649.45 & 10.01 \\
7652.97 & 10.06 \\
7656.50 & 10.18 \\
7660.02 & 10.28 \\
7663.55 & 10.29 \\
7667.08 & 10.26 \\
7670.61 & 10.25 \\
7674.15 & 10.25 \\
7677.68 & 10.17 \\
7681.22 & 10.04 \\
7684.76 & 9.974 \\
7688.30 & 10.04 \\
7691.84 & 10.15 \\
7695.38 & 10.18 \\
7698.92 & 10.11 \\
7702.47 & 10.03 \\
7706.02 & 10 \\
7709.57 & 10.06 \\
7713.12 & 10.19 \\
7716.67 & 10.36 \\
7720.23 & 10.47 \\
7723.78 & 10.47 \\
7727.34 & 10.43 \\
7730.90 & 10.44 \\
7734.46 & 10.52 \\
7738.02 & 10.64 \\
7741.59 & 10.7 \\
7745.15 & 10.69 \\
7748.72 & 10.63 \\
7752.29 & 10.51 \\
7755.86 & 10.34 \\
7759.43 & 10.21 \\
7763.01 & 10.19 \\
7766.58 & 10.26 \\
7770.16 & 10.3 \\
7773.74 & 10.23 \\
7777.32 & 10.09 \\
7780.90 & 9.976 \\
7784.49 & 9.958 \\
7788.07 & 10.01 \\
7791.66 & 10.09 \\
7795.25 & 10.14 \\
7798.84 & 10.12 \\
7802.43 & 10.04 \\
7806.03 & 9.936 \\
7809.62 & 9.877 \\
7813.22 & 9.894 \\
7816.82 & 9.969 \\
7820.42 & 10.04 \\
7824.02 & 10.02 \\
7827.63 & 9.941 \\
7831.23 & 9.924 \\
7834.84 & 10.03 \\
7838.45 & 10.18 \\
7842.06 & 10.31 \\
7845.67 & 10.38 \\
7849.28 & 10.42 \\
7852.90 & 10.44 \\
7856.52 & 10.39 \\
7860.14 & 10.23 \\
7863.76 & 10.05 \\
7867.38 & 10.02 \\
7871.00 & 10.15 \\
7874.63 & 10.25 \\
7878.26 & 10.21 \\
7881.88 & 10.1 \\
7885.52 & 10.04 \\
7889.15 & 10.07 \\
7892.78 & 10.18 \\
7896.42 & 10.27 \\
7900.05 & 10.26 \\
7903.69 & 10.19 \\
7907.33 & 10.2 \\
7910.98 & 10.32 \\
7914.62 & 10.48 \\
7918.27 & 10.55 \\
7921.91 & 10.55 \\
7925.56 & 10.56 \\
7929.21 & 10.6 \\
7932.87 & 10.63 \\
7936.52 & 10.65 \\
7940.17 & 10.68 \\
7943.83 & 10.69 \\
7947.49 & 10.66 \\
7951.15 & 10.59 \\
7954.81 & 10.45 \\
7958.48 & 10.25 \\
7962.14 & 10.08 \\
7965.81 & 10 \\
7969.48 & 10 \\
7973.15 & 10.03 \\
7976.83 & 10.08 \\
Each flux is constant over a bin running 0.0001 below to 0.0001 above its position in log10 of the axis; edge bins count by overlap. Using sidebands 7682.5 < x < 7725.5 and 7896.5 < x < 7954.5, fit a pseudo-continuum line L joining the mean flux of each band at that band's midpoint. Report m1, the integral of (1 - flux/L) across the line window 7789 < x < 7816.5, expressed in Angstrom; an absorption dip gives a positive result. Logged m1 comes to 0.8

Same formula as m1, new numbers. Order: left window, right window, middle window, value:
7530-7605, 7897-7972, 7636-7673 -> 0.74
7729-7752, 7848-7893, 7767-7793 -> 0.92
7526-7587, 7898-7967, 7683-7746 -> 1.13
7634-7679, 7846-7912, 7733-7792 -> -0.59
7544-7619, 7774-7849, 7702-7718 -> 0.06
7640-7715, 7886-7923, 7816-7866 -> 0.39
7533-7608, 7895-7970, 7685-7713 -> 0.82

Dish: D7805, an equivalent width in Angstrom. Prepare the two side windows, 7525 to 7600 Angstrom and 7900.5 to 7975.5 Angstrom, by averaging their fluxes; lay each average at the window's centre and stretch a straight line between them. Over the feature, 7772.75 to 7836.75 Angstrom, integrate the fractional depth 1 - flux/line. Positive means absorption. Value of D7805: 2.5 Angstrom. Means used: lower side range 10.5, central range 10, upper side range 10.4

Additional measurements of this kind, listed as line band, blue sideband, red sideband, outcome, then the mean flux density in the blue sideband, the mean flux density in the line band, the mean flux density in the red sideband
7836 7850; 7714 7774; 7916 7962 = 0.3 Angstrom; 10.4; 10.3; 10.6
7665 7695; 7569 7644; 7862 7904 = 0.4 Angstrom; 10.4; 10.1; 10.1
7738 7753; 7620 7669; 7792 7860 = -0.6 Angstrom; 10.4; 10.6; 10.1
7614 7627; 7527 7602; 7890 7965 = 0.1 Angstrom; 10.4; 10.4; 10.4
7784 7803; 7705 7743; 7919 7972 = 0.6 Angstrom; 10.4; 10.1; 10.5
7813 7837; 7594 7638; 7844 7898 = 0.5 Angstrom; 10.2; 9.98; 10.2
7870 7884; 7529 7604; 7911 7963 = 0.4 Angstrom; 10.4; 10.2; 10.5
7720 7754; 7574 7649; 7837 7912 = -1.0 Angstrom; 10.3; 10.6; 10.2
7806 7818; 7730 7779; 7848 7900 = 0.5 Angstrom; 10.4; 9.92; 10.2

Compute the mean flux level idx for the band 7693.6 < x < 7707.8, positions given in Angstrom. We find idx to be 10.1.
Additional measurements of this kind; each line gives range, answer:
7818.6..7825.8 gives 10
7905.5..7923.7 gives 10.4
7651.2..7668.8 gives 10.2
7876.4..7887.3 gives 10.1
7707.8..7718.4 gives 10.2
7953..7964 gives 10.3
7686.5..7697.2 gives 10.1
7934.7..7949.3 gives 10.7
